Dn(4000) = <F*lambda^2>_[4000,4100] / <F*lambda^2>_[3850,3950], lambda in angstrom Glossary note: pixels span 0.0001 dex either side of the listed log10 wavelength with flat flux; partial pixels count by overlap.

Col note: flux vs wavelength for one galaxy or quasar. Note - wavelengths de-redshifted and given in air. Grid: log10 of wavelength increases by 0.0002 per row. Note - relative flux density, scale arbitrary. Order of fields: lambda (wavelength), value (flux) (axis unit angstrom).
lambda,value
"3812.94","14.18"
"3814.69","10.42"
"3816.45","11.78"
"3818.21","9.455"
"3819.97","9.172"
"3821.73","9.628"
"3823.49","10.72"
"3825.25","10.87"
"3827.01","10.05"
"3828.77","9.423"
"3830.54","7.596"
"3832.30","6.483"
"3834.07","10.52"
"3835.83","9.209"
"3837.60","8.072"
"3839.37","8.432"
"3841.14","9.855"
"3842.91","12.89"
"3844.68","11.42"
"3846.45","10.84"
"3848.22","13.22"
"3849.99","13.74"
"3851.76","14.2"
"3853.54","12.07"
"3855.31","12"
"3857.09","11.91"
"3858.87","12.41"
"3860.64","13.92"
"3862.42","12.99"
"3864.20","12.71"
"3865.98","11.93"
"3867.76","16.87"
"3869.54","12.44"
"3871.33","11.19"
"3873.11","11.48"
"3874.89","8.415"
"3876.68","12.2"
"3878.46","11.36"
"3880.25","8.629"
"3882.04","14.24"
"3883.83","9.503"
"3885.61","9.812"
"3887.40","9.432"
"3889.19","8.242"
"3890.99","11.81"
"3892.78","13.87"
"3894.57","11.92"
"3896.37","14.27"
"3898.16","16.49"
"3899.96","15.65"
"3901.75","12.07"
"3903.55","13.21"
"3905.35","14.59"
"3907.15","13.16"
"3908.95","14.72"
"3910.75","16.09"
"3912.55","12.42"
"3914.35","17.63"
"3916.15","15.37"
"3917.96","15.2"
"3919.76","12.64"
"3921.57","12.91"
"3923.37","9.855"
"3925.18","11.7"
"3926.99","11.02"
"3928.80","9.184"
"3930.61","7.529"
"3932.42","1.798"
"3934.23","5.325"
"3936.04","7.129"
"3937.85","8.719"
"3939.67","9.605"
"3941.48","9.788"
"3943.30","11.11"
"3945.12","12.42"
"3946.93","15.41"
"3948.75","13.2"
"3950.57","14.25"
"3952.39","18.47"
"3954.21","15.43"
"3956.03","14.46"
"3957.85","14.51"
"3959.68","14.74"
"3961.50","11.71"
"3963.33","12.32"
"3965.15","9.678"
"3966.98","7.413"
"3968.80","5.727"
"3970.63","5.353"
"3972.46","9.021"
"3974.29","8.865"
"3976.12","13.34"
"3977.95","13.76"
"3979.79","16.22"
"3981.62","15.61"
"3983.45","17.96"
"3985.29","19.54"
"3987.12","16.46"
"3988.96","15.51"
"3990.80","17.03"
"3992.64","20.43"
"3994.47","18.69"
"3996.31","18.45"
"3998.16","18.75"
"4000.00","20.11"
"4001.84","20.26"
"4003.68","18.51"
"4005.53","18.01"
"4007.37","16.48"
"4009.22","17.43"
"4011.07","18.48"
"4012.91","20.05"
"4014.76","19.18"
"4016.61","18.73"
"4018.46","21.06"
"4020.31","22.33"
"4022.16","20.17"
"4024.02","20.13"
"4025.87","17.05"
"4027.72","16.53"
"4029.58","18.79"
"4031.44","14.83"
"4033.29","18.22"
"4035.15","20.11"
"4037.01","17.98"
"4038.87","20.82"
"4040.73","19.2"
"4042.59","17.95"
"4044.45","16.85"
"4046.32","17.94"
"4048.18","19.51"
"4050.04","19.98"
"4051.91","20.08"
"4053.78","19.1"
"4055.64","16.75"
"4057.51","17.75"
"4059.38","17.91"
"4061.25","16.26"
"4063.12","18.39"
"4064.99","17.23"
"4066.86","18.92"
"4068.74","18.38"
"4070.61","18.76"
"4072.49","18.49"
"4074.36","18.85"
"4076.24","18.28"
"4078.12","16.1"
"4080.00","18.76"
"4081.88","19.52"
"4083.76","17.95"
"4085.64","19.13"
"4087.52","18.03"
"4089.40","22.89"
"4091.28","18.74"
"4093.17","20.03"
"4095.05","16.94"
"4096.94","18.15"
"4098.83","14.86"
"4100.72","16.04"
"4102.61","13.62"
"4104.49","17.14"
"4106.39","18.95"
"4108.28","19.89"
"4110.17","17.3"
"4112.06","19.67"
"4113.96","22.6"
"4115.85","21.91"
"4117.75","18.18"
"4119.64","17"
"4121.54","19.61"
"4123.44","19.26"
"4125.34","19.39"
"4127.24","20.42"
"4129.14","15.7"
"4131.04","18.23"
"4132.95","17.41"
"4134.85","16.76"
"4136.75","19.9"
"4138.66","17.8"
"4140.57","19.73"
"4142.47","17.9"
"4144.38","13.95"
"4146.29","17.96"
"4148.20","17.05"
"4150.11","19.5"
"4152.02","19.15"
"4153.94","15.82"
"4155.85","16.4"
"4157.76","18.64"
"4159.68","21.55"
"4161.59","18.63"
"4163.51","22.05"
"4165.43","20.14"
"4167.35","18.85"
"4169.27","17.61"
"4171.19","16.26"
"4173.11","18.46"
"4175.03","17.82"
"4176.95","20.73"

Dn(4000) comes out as 1.68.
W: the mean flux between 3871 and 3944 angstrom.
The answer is 11.5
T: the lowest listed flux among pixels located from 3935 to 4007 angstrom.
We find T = 5.353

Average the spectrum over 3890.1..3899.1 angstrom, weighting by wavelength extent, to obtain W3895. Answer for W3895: 13.7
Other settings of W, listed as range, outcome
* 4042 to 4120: 18.4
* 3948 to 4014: 15.2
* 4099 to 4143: 18.4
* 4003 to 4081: 18.5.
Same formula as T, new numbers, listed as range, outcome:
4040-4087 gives 16.1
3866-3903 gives 8.242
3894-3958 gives 1.798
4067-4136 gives 13.62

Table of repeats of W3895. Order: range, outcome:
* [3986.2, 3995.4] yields 17.6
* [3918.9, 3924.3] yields 11.8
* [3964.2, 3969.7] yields 7.66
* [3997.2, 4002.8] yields 19.7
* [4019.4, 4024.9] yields 20.9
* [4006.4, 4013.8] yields 18.1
